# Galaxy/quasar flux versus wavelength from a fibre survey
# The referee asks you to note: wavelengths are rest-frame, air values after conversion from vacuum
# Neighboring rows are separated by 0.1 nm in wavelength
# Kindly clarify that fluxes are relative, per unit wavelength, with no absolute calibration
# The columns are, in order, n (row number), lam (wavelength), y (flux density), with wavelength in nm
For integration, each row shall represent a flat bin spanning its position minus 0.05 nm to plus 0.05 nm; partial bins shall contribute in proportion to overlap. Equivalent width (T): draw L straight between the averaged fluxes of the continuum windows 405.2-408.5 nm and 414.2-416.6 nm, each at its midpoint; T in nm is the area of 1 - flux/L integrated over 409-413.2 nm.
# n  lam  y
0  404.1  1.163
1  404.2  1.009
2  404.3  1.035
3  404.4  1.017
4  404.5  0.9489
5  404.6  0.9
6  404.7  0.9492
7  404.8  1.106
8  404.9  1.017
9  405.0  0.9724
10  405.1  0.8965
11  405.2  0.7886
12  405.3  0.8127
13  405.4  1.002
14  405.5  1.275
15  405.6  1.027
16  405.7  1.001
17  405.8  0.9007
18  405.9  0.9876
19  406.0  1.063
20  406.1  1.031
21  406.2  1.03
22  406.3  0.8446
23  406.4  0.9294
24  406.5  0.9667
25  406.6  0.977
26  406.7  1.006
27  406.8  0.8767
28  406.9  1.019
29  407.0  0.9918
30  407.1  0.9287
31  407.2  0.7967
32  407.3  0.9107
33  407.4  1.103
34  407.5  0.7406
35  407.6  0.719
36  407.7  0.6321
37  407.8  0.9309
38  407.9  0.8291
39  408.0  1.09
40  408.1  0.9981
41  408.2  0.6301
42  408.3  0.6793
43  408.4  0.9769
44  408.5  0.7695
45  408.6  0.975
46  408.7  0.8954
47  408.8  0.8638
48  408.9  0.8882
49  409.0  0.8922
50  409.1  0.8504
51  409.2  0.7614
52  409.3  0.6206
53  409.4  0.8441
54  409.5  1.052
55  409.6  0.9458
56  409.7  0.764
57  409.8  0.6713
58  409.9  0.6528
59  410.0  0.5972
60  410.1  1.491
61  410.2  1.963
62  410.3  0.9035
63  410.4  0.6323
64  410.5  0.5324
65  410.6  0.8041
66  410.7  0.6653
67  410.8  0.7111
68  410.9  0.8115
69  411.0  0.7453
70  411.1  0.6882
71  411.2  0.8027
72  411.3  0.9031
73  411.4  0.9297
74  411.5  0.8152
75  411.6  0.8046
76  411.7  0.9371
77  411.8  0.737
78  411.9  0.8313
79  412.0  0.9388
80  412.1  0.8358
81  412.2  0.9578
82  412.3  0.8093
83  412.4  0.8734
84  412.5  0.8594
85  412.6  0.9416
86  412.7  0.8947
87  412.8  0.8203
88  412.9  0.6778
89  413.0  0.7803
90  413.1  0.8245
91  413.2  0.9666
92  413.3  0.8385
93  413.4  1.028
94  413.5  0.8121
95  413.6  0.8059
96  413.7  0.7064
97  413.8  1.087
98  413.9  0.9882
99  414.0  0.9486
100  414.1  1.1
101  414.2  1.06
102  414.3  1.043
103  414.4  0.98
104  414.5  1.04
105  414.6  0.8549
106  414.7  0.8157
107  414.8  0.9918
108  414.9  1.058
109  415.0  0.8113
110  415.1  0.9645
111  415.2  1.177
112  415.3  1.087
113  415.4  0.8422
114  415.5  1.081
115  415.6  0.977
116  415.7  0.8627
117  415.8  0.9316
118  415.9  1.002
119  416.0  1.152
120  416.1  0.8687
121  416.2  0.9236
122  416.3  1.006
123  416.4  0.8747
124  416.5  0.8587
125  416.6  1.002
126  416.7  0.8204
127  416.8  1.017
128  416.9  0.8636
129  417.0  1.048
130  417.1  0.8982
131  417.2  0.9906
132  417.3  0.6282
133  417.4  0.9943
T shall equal 0.43 nm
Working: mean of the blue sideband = 0.924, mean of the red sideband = 0.968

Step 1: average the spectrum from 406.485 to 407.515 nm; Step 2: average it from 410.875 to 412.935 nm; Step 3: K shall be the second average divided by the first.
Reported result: 0.89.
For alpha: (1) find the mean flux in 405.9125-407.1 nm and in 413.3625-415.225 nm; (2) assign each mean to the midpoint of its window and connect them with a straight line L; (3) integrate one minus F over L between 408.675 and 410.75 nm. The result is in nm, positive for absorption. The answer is 0.21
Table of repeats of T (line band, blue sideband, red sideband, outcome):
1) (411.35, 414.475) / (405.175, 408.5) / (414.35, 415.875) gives 0.20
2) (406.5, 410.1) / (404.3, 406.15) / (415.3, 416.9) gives 0.41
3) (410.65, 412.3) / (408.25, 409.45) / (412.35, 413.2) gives 0.04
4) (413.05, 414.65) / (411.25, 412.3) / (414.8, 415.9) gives -0.02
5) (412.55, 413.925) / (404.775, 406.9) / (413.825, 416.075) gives 0.17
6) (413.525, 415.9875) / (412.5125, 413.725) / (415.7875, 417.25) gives -0.20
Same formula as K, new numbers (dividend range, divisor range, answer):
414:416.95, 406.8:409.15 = 1.11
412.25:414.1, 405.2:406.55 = 0.89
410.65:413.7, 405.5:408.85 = 0.91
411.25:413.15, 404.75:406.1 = 0.86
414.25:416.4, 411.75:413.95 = 1.13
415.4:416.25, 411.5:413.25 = 1.14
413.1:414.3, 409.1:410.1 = 1.16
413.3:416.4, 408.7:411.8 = 1.13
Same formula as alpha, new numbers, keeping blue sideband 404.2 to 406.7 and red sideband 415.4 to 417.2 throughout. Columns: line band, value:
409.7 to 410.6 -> 0.05 nm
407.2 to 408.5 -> 0.17 nm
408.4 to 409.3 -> 0.11 nm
